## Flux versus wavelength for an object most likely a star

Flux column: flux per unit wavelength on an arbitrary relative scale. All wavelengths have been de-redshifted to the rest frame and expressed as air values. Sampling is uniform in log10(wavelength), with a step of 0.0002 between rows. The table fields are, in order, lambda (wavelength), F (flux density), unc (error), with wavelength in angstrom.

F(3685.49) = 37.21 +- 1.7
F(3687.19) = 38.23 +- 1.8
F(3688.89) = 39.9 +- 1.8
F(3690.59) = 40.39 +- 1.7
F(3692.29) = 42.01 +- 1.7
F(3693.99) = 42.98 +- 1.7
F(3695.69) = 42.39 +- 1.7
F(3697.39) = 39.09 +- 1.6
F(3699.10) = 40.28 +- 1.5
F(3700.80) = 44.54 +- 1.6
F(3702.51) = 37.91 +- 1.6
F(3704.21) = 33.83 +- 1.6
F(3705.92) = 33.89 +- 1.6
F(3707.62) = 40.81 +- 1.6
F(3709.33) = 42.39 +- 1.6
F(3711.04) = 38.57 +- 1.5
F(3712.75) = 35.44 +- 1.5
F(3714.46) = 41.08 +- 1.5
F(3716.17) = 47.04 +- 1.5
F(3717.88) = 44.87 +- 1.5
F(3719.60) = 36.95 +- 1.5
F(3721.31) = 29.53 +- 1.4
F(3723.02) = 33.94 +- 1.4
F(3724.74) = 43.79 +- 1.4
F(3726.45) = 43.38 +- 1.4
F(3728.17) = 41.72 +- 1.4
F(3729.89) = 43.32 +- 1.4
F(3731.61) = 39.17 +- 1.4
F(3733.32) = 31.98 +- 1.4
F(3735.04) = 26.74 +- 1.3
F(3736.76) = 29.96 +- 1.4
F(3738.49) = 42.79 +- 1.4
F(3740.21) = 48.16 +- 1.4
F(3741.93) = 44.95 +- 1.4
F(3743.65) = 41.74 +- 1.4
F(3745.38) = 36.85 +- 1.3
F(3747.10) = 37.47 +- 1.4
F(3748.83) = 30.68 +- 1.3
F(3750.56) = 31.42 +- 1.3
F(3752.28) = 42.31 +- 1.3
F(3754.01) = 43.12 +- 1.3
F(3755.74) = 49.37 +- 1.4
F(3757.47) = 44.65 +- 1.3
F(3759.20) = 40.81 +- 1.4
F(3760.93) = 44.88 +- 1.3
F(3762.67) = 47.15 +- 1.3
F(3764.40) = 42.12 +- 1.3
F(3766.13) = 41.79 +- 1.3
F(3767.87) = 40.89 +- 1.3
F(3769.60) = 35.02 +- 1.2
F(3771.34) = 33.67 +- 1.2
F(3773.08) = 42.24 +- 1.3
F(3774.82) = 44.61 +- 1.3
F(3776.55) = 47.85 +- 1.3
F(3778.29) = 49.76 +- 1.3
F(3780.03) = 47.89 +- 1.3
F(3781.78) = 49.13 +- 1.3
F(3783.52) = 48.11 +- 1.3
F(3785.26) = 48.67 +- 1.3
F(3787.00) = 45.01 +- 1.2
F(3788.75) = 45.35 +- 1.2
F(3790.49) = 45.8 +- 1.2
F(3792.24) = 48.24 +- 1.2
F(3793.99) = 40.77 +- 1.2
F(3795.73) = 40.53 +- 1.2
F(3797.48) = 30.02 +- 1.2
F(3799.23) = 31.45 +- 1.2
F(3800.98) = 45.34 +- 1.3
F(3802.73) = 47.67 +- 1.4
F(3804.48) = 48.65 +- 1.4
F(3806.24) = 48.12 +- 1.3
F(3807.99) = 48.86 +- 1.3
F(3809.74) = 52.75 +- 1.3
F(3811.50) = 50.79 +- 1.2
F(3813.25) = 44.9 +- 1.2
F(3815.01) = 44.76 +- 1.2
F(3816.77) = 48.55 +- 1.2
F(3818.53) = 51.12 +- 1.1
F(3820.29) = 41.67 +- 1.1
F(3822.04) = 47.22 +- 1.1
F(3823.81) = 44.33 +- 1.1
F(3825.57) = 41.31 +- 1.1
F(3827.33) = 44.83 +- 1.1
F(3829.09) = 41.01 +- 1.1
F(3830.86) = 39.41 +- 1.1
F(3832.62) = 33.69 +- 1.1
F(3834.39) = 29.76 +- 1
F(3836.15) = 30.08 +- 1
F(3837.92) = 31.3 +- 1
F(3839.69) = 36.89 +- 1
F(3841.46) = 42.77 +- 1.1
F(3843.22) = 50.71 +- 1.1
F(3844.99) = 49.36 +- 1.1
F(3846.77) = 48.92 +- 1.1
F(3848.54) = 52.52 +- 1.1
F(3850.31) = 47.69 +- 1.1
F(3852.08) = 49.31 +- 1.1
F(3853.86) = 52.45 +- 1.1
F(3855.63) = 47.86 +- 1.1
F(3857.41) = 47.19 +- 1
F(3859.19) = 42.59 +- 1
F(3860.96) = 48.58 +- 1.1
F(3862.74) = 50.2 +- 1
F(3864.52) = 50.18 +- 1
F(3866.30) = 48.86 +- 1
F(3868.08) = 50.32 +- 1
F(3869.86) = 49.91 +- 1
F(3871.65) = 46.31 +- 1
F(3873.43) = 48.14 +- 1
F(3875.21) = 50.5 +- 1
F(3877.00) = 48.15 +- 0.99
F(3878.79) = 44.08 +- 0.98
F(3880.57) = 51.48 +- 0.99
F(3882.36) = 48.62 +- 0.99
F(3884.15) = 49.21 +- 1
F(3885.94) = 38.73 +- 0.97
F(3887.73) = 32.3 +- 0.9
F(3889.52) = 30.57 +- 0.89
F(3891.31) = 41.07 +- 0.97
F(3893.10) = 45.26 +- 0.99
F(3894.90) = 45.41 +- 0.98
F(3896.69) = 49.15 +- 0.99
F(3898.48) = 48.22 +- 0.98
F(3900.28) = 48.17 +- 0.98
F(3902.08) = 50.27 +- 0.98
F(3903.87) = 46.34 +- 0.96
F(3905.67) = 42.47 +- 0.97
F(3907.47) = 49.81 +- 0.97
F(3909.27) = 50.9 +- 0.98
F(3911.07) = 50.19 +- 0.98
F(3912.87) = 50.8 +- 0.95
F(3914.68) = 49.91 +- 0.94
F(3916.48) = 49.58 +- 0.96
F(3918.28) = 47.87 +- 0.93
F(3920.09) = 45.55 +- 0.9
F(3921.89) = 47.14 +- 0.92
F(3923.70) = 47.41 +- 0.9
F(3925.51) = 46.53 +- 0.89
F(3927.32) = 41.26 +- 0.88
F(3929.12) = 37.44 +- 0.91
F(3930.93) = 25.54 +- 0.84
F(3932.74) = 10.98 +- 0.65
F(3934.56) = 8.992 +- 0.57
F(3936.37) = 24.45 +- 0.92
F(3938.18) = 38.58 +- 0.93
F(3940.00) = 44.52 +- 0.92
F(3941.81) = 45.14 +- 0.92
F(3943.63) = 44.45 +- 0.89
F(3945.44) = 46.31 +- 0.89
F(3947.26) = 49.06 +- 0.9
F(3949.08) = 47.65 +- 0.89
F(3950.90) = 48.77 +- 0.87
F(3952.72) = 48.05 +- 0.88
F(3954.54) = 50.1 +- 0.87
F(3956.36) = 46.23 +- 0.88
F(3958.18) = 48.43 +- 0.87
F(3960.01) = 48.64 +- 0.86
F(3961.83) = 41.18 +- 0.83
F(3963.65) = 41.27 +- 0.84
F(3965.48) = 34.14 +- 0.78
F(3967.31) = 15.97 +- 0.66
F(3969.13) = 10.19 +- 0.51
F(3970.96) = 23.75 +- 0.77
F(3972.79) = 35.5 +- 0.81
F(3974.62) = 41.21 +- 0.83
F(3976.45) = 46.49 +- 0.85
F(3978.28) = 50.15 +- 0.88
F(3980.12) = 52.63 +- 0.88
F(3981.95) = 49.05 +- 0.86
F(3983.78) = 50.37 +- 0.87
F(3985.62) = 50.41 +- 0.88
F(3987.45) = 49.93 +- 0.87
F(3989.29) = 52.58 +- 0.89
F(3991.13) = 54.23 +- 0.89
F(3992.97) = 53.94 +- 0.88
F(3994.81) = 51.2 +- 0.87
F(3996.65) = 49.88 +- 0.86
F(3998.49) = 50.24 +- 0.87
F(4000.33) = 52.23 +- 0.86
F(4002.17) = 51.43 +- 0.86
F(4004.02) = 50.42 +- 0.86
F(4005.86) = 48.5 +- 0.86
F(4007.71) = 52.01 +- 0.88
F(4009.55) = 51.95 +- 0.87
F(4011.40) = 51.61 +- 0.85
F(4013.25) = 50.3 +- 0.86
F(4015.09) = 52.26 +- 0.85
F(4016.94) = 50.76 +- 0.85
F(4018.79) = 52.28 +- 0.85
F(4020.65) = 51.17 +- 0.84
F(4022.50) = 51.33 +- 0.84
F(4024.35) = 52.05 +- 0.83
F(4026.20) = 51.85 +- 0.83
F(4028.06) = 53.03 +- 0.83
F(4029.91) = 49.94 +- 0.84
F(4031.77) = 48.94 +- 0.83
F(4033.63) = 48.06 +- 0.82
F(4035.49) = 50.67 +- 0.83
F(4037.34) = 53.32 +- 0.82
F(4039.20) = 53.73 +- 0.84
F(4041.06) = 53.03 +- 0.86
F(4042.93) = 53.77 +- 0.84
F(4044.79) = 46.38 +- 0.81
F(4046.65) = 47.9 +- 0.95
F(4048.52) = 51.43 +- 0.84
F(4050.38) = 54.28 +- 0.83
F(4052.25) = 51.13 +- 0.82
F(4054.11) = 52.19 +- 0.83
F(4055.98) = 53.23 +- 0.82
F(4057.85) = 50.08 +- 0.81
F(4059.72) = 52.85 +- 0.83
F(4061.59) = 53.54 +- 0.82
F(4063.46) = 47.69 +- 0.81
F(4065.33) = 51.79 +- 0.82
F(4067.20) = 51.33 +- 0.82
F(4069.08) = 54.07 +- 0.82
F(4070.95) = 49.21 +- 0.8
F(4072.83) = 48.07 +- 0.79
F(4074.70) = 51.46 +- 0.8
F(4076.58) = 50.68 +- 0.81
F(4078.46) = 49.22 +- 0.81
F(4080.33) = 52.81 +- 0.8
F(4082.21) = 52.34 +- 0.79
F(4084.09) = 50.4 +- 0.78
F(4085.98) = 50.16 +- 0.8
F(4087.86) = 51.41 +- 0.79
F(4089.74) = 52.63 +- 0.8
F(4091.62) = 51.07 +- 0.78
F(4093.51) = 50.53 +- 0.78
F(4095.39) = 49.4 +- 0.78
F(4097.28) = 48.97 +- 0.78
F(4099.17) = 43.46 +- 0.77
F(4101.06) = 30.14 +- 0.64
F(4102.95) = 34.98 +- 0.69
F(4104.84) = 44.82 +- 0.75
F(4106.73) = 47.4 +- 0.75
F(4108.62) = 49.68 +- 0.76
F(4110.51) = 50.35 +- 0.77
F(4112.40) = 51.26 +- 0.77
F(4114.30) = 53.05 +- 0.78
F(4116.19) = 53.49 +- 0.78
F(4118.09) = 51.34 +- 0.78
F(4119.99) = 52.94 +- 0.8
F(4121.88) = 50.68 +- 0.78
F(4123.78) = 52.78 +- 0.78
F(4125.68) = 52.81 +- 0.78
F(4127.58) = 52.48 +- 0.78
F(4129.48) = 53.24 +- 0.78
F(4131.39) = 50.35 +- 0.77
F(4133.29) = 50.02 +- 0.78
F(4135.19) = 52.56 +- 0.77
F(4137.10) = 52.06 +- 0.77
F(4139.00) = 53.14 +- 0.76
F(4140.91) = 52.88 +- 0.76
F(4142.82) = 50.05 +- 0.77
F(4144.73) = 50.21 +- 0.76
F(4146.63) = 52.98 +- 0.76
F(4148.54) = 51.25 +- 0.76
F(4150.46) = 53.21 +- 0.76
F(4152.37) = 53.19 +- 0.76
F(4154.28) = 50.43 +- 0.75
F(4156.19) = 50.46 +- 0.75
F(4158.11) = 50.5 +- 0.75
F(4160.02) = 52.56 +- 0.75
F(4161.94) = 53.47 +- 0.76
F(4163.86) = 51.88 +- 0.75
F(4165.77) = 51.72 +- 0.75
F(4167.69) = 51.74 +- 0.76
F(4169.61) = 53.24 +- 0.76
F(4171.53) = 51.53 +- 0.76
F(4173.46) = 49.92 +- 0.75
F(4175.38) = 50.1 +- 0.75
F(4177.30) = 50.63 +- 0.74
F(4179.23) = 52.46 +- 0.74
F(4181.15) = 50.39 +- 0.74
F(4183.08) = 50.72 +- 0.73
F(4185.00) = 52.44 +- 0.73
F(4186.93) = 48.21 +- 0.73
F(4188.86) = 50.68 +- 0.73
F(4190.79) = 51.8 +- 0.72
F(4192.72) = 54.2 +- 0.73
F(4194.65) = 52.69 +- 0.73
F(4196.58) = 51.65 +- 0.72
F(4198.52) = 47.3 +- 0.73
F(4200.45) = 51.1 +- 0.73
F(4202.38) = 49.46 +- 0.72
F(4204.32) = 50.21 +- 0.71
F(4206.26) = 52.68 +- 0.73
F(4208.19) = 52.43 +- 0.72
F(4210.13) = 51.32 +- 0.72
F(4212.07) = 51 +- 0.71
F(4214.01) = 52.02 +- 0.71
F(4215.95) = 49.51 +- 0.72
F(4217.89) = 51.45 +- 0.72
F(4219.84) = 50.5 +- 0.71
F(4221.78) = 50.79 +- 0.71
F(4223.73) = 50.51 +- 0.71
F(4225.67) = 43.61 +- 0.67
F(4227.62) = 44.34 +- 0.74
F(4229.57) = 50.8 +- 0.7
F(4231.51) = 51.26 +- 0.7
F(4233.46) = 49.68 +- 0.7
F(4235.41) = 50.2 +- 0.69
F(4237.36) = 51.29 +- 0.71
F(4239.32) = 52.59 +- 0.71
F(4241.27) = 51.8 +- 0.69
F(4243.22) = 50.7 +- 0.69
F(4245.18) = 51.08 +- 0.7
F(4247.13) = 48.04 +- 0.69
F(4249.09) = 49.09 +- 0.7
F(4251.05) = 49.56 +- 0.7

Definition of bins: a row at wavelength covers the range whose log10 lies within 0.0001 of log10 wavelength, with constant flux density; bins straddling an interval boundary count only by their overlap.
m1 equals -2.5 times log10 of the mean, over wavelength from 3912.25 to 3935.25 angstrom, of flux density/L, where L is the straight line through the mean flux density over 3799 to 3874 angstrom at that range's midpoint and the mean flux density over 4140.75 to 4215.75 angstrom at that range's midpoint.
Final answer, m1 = 0.193 mag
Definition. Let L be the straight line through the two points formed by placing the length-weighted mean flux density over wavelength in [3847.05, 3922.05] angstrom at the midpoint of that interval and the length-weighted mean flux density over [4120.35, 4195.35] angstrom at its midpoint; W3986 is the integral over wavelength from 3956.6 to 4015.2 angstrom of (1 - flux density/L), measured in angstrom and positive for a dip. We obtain 4.0 angstrom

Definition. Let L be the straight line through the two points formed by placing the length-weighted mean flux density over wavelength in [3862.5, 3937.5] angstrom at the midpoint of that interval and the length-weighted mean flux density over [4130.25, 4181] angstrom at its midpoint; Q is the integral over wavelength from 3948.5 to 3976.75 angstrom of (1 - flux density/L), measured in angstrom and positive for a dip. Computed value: 4.1 angstrom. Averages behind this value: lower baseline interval 43.7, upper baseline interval 51.6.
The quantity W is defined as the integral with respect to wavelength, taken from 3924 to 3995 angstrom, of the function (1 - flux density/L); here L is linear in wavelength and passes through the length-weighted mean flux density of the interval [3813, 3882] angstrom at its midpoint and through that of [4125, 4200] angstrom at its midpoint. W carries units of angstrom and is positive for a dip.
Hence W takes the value 9.7 angstrom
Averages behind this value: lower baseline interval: 45.4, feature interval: 41.1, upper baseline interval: 51.6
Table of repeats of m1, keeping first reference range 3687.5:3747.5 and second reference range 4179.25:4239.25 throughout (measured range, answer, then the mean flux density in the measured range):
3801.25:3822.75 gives -0.15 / 47.9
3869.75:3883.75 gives -0.13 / 48.3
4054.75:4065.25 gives -0.10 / 51.5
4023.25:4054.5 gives -0.10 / 51.3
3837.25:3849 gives -0.06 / 44.6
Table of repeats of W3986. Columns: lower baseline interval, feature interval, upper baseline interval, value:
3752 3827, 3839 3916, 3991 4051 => 0.1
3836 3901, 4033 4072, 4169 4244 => -2.3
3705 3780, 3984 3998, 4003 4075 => -0.6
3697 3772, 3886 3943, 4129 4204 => 3.6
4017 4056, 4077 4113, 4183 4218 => 2.3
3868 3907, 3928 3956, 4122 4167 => 5.2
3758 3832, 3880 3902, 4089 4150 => 0.9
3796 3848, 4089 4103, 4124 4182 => 1.3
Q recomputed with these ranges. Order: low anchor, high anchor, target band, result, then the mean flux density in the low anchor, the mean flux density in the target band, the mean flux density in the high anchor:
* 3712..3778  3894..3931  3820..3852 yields 1.22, 40.2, 42.1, 46.7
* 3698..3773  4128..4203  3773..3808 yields -3.26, 39.6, 44.9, 51.5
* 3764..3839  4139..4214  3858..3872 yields -1.22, 43.1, 48.4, 51.4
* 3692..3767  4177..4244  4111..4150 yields -2.49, 39.9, 52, 50.6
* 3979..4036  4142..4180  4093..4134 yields 2.10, 51.1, 48.8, 51.6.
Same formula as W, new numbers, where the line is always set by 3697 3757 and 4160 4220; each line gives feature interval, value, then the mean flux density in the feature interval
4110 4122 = -0.7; 52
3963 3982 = 4.1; 35.8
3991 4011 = -2.2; 51.3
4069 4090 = -1.1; 50.9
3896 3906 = -0.9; 47.7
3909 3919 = -1.3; 49.9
